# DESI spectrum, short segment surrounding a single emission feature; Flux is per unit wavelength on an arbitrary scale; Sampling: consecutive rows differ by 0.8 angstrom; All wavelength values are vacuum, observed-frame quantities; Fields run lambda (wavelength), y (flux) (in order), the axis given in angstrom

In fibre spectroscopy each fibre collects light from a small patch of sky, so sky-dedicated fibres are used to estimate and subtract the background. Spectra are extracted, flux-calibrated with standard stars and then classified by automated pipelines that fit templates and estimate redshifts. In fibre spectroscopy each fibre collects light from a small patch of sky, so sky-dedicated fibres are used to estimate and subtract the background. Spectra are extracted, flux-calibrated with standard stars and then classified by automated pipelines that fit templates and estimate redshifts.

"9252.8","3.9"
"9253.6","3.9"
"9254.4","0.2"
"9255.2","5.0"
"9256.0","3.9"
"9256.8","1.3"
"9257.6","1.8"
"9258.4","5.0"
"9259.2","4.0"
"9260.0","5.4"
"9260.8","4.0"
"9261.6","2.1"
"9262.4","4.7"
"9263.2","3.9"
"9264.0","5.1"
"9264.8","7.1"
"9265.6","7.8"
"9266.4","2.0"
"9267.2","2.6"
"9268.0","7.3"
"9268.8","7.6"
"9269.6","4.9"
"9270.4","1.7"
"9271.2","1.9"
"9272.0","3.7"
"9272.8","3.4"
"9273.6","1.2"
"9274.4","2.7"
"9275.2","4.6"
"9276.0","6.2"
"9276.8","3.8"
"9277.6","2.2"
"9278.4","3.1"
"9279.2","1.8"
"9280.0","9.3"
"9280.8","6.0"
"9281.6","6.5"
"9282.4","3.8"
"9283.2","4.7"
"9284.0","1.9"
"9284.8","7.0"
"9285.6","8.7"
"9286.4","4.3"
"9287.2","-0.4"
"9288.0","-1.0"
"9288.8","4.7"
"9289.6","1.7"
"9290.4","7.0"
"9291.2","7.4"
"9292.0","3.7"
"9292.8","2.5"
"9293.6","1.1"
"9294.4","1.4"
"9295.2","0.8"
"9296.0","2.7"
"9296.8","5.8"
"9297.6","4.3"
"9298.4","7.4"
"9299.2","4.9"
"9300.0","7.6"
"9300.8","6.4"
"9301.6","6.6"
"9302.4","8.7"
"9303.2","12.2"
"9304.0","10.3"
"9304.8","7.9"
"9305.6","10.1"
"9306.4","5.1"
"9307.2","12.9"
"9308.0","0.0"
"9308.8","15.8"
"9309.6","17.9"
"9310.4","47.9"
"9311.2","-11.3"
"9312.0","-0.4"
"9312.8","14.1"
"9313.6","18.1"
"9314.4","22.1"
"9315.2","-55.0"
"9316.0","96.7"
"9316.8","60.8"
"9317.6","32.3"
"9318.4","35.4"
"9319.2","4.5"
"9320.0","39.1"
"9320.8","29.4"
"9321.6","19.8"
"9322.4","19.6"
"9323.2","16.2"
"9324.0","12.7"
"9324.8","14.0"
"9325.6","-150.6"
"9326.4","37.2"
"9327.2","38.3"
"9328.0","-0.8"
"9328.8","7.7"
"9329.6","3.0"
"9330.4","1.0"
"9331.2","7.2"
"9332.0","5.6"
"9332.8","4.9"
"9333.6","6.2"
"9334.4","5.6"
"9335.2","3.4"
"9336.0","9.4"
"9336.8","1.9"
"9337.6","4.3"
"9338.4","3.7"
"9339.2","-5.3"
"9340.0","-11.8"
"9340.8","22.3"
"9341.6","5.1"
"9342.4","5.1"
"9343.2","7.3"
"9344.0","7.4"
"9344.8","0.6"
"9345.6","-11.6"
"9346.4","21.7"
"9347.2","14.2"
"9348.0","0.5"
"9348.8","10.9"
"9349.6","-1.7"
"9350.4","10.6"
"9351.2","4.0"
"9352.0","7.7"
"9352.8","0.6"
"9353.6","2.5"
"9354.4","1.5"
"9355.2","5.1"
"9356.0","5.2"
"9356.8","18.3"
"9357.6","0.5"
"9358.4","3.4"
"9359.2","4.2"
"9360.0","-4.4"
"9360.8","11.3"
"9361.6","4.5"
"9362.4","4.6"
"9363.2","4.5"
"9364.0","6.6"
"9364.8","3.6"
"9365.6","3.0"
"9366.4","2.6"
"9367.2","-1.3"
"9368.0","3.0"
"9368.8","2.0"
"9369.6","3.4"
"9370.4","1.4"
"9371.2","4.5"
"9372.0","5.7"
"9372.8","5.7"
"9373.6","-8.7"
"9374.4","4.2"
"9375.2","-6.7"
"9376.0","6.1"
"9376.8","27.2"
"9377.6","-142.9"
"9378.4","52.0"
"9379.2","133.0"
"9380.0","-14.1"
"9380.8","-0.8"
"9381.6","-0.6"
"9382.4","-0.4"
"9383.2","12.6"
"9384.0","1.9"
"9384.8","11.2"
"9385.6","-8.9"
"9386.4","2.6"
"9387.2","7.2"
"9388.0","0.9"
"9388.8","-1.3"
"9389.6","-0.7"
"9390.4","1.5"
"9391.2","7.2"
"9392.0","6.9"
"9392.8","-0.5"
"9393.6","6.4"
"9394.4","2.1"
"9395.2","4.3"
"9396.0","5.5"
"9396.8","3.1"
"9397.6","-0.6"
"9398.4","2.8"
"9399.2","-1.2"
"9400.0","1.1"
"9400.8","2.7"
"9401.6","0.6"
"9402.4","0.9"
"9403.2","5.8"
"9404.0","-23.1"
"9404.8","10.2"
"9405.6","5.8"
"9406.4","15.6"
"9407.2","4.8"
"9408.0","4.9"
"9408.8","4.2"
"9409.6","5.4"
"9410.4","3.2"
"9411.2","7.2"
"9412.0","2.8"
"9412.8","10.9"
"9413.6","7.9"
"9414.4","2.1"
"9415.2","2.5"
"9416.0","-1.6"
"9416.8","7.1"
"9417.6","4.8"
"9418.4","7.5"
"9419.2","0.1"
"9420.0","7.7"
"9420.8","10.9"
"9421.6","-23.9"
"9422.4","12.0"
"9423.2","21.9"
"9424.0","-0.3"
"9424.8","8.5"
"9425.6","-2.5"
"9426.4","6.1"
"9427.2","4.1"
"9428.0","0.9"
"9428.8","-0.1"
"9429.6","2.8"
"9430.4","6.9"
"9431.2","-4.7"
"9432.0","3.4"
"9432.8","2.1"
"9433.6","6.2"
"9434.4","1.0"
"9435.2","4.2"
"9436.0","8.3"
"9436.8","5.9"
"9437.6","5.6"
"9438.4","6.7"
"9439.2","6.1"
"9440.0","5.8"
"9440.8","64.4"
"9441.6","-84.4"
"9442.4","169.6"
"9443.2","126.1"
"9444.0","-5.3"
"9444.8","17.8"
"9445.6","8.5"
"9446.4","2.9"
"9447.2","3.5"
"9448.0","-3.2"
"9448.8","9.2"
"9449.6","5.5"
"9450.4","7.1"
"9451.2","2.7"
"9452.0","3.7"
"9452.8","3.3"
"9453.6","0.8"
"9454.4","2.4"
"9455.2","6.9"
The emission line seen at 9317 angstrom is [O III] 5007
